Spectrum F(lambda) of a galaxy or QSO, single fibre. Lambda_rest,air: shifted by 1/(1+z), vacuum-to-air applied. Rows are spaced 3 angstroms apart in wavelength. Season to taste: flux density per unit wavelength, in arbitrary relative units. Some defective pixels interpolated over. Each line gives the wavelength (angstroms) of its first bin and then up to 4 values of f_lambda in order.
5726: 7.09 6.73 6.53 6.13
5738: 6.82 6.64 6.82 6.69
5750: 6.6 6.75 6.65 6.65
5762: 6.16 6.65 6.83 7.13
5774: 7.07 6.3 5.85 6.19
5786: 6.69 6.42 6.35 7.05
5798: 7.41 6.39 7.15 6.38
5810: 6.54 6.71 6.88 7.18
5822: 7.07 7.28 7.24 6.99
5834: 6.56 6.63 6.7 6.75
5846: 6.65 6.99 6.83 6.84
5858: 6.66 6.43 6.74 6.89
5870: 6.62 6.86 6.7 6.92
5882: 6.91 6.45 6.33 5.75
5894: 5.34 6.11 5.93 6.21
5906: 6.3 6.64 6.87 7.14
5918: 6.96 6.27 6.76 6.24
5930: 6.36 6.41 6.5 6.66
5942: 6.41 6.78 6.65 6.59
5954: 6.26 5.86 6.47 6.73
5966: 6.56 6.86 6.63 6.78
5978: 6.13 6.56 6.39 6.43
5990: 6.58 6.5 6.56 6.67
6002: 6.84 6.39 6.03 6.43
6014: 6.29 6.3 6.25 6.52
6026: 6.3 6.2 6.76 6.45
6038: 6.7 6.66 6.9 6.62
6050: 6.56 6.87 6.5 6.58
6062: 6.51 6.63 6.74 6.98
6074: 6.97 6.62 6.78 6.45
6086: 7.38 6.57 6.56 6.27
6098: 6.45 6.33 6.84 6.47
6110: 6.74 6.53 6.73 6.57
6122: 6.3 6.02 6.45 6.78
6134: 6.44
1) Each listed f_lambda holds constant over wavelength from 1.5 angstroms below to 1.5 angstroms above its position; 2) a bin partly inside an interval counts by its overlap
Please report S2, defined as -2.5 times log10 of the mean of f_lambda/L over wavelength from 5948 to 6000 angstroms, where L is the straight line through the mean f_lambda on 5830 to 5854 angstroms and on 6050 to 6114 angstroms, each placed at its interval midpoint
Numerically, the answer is 0.03 mag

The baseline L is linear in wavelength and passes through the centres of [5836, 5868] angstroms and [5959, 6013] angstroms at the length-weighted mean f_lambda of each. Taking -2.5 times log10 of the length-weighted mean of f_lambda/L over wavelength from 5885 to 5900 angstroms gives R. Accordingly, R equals 0.126 mag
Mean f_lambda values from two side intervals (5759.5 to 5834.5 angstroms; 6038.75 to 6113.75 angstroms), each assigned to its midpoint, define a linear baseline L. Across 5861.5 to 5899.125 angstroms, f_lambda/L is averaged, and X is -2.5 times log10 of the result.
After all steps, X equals 0.04 mag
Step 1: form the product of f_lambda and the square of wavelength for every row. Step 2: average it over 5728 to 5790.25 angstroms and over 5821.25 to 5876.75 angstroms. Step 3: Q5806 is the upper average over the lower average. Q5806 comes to 1.1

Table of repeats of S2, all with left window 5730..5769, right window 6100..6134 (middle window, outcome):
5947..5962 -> 0.032 mag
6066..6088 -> -0.049 mag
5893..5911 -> 0.076 mag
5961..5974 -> -0.022 mag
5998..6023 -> 0.024 mag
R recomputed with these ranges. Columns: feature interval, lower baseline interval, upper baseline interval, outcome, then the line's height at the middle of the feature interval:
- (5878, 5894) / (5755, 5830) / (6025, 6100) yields 0.06 mag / 6.7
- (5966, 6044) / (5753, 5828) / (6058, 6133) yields 0.02 mag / 6.64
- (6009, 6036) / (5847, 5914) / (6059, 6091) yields 0.05 mag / 6.69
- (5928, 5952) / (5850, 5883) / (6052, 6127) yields 0.03 mag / 6.71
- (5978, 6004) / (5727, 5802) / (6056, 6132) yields 0.01 mag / 6.61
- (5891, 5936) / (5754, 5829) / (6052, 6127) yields 0.05 mag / 6.68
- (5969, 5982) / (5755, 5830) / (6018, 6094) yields 0.02 mag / 6.67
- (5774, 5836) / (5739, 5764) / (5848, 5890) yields -0.01 mag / 6.66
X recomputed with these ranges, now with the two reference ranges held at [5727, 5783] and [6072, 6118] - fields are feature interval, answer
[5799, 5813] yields -0.007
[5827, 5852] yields -0.031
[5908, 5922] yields -0.028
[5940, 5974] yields 0.016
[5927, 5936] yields 0.041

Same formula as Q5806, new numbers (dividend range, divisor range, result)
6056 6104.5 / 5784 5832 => 1.07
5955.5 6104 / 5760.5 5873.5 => 1.05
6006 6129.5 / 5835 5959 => 1.06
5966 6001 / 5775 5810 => 1.07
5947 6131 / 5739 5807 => 1.08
